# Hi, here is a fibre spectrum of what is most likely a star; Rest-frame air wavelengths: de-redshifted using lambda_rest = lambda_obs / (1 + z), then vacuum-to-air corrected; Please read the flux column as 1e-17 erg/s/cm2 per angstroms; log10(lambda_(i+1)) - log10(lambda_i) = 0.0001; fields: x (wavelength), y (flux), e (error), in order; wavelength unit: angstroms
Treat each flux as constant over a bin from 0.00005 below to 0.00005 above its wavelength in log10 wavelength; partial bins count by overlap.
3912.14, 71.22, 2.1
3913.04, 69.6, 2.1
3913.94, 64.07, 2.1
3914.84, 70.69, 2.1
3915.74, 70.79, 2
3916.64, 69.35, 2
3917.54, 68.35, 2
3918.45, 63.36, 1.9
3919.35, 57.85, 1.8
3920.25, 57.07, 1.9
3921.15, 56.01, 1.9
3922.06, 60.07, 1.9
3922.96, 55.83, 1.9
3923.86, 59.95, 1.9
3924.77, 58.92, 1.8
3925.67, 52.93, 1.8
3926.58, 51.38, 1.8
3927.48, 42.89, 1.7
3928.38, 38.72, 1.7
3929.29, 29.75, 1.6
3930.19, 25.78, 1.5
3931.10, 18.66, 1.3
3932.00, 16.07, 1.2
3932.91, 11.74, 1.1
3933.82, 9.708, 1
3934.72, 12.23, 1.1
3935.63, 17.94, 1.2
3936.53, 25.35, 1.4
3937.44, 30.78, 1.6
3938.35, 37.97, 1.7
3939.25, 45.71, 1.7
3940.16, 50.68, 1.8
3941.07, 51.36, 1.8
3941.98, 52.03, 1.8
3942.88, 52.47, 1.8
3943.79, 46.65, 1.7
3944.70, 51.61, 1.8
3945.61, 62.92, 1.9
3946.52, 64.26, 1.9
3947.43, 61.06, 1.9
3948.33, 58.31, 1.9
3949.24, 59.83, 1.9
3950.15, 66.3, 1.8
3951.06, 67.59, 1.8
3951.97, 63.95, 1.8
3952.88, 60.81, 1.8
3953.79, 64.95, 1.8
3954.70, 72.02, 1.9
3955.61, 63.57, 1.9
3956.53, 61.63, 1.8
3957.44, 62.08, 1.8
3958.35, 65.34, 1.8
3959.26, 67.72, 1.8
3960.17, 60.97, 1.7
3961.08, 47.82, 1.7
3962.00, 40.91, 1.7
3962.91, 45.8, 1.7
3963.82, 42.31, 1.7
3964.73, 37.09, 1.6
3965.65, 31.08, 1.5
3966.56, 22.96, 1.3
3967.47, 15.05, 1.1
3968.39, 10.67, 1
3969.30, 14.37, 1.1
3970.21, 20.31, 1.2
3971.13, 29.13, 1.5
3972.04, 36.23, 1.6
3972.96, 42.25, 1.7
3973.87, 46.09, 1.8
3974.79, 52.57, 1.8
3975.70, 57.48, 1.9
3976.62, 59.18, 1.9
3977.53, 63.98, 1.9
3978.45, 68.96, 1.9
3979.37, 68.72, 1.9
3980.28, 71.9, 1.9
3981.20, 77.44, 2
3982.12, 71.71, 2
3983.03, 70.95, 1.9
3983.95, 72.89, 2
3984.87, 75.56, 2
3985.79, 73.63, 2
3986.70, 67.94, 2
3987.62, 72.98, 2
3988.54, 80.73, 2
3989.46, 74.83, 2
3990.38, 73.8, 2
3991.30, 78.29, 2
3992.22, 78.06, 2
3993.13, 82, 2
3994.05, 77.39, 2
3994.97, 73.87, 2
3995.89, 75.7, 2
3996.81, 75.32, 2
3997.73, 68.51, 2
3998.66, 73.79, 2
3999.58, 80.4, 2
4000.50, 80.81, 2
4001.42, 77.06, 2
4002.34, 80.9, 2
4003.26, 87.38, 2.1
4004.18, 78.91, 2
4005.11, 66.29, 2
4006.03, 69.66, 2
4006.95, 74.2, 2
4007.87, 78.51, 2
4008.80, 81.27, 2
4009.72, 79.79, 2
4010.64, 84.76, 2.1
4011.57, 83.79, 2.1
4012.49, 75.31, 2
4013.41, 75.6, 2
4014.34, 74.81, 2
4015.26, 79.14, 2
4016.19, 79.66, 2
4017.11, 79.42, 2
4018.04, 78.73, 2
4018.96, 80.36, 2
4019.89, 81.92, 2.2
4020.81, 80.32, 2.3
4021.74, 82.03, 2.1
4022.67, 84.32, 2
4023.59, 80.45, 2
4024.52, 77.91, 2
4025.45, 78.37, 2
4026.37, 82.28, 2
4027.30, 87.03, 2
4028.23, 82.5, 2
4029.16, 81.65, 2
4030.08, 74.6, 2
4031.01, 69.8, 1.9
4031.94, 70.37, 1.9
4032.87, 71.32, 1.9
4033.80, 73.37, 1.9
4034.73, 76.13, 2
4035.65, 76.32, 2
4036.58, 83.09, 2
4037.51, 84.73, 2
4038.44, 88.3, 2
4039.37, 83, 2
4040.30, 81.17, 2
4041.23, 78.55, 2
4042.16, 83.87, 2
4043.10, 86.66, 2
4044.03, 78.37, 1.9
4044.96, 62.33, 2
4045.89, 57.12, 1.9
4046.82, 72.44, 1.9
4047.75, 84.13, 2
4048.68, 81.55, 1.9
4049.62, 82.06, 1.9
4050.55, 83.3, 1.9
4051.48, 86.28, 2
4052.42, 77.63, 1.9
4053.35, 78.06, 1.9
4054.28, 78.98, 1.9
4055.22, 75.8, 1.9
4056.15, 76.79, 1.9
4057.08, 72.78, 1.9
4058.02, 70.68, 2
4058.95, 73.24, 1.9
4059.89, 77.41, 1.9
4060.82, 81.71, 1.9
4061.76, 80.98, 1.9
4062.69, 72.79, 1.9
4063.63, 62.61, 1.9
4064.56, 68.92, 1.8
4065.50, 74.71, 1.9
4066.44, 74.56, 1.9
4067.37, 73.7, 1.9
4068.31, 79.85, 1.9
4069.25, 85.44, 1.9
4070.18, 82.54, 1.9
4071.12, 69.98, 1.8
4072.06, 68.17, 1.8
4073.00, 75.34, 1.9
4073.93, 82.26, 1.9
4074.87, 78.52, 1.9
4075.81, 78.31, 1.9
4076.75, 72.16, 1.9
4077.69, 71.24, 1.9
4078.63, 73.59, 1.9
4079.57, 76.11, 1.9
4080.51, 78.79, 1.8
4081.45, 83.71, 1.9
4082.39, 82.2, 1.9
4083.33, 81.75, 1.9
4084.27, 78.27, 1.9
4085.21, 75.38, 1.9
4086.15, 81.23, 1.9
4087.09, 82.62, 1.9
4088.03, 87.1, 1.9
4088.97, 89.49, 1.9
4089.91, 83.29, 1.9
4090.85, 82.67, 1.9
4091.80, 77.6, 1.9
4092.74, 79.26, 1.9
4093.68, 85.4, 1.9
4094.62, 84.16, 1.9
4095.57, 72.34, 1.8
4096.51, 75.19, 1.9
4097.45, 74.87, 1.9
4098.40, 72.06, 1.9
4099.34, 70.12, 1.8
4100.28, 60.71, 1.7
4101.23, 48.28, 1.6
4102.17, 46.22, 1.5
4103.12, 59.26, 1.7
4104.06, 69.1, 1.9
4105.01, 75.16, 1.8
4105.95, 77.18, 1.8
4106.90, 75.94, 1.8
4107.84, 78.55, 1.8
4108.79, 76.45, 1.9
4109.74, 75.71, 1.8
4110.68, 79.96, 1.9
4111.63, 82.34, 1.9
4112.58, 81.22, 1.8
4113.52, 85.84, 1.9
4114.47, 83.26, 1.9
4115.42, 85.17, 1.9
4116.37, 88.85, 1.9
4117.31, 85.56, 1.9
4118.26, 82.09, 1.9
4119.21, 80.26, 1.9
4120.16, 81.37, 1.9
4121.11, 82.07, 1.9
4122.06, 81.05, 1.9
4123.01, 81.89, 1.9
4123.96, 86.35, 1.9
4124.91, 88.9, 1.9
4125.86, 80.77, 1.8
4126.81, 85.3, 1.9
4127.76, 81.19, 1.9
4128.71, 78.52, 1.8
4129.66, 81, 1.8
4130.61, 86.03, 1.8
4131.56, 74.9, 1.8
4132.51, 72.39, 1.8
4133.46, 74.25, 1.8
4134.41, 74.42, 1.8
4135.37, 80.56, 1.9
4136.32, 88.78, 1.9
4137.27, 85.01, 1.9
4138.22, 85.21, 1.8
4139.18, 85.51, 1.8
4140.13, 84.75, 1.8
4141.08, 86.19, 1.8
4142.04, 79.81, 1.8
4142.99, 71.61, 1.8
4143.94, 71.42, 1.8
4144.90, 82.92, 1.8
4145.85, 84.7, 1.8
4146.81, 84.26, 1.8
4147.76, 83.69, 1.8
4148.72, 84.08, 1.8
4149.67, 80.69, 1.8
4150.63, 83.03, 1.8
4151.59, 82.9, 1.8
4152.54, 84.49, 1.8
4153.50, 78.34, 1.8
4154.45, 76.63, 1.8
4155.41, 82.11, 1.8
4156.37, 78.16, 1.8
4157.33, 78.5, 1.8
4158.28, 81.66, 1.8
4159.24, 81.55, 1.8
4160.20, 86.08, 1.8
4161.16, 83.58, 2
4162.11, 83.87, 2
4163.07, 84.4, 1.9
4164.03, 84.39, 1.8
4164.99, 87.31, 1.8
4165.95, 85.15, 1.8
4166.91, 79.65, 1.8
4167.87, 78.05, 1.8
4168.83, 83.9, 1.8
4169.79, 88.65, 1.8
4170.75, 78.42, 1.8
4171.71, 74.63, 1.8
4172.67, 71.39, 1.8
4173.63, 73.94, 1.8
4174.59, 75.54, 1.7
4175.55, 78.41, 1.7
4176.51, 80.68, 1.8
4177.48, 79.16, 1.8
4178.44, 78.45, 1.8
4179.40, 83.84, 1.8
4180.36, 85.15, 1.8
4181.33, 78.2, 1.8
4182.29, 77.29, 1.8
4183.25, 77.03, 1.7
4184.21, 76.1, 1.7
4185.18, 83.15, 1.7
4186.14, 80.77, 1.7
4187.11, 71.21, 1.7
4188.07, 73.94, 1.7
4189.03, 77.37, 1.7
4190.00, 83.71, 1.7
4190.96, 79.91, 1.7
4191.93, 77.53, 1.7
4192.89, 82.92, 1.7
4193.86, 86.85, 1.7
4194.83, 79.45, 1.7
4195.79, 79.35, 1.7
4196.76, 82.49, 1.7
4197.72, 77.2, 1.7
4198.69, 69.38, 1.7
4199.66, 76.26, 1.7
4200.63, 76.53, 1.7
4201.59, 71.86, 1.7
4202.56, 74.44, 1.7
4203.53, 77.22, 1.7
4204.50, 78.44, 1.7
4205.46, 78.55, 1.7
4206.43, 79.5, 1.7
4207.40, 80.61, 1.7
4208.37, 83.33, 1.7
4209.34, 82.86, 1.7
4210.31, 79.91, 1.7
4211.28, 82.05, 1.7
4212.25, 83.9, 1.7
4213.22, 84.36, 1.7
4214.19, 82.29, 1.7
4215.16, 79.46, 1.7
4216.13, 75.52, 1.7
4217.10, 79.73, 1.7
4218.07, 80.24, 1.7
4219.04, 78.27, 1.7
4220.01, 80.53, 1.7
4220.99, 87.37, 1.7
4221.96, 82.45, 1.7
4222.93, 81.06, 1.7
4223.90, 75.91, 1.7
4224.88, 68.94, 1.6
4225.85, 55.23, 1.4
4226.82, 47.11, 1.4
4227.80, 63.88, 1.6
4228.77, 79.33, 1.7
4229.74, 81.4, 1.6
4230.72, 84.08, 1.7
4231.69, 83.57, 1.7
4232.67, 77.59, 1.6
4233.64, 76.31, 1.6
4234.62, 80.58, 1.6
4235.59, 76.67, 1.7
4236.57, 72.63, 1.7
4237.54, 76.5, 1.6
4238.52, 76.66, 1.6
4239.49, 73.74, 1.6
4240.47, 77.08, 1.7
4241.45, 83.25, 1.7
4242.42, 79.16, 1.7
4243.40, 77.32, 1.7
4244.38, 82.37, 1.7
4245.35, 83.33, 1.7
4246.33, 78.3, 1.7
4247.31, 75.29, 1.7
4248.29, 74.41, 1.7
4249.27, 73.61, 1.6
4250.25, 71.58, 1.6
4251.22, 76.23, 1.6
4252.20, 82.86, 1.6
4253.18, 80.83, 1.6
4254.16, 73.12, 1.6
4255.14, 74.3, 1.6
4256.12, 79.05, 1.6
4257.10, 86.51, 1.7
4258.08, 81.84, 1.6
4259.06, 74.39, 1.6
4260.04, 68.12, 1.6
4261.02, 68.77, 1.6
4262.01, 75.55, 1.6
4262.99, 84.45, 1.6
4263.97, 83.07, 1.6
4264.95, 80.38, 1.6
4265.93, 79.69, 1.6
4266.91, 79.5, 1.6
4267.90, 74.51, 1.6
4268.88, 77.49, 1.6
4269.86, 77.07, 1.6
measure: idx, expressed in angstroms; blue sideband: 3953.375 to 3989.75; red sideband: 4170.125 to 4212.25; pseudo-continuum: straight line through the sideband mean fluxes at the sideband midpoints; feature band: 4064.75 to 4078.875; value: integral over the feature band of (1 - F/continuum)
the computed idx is -2.3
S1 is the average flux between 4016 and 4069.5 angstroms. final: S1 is 77.9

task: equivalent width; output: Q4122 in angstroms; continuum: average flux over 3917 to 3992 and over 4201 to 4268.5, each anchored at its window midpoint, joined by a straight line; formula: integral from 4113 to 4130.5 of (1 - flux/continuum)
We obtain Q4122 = -4.3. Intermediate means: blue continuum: 51.5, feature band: 83.4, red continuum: 77.6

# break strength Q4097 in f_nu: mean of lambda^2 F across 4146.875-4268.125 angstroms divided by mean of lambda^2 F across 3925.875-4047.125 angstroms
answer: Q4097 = 1.39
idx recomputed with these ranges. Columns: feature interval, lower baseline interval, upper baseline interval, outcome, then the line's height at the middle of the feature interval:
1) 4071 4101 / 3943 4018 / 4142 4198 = -1.82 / 73.1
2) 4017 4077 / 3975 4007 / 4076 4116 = -2.06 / 75.1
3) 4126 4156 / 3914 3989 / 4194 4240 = -4.81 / 69.9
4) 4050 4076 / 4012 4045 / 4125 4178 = 1.06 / 79.7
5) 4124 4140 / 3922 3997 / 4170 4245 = -2.60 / 70.2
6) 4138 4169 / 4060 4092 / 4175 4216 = -1.28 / 78.8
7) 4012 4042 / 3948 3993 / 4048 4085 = -4.54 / 68.8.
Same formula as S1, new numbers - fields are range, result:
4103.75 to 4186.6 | 80.9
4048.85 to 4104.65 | 75.9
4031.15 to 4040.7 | 78.5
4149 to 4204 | 79.7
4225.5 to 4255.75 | 75.9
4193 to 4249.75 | 77.7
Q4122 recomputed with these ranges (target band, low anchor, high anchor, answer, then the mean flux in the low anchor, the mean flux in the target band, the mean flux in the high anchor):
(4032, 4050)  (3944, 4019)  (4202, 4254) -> -2.77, 64.3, 77.9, 77.7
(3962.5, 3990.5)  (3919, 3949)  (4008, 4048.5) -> 3.36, 43.2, 53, 78.8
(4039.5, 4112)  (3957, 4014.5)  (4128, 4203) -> -4.47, 63.6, 76.2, 80.1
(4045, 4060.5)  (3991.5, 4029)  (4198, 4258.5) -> 0.41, 78.7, 76.4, 77.5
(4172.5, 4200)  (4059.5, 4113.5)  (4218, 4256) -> -0.83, 76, 78.6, 76.5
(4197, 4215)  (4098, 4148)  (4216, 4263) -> -0.40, 78.6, 78.9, 76.6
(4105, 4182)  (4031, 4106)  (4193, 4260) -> -4.25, 76.2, 81.2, 77.7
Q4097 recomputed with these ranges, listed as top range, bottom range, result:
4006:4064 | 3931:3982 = 1.73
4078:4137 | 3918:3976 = 1.87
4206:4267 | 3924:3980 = 1.96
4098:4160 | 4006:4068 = 1.06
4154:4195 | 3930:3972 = 2.06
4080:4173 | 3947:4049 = 1.24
